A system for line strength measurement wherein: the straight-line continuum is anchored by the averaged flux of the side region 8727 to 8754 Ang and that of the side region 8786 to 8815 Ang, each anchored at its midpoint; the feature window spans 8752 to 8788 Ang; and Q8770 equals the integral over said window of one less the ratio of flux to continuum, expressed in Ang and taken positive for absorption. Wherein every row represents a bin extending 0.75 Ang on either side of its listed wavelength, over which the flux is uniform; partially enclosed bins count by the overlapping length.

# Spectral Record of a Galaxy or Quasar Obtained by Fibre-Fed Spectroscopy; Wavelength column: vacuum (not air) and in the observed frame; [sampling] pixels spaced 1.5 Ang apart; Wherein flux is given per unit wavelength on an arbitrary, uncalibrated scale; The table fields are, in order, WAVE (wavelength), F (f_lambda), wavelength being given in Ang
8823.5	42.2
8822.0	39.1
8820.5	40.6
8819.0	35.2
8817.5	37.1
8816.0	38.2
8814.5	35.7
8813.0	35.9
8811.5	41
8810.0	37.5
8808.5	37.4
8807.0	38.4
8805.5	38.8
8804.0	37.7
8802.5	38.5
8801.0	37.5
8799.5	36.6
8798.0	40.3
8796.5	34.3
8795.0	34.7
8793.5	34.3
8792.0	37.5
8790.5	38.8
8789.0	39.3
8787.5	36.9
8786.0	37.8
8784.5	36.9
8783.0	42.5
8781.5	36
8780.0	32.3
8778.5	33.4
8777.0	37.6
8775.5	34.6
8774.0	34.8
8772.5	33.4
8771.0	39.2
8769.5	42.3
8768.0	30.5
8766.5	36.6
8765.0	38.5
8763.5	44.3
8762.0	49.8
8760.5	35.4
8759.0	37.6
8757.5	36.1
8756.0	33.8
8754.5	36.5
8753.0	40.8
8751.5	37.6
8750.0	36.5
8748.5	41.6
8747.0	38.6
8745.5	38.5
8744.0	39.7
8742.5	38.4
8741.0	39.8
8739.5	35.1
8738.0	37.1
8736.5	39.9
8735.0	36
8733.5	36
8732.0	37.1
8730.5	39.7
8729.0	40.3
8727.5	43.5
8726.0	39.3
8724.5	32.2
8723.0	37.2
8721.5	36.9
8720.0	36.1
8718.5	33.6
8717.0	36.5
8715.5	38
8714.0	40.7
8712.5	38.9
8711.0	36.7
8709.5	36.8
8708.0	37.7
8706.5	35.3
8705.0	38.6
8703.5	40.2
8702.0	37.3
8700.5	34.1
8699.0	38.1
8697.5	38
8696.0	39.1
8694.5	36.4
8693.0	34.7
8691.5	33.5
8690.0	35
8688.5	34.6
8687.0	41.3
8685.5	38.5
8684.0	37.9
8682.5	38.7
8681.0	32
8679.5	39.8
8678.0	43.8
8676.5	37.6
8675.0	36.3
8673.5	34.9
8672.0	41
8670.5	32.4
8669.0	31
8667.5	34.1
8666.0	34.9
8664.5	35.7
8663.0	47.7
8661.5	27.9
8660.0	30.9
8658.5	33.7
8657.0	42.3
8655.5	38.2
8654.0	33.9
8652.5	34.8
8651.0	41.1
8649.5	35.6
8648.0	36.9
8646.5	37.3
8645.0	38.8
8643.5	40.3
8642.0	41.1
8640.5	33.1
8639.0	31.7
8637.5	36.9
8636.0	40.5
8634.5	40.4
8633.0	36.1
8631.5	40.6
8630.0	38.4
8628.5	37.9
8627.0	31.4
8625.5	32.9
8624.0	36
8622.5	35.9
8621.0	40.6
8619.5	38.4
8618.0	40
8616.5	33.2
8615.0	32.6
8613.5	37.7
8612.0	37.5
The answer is 0.6 Ang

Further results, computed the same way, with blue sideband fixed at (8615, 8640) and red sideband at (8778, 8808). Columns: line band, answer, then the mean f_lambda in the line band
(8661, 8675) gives 0.4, 35.7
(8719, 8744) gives -0.5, 37.8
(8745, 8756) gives -0.4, 38.3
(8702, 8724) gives -0.2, 37.3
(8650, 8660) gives 0.0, 36.8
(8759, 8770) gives -0.7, 39.4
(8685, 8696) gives 0.1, 36.4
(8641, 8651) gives -0.4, 38.4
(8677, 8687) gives -0.5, 38.6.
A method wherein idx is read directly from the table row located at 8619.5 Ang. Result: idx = 38.4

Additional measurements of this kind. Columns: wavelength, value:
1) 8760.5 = 35.4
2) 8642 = 41.1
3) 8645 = 38.8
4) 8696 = 39.1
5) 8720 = 36.1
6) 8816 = 38.2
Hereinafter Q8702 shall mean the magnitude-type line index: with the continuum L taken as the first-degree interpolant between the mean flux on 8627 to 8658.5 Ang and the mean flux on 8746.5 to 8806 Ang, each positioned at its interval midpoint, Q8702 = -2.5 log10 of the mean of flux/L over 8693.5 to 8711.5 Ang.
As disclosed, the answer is 0.006 mag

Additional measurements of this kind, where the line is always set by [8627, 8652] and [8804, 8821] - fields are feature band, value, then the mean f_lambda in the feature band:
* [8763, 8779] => 0.028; 36.8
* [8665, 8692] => 0.034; 36.5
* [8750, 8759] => 0.022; 37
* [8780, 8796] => 0.016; 37.2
